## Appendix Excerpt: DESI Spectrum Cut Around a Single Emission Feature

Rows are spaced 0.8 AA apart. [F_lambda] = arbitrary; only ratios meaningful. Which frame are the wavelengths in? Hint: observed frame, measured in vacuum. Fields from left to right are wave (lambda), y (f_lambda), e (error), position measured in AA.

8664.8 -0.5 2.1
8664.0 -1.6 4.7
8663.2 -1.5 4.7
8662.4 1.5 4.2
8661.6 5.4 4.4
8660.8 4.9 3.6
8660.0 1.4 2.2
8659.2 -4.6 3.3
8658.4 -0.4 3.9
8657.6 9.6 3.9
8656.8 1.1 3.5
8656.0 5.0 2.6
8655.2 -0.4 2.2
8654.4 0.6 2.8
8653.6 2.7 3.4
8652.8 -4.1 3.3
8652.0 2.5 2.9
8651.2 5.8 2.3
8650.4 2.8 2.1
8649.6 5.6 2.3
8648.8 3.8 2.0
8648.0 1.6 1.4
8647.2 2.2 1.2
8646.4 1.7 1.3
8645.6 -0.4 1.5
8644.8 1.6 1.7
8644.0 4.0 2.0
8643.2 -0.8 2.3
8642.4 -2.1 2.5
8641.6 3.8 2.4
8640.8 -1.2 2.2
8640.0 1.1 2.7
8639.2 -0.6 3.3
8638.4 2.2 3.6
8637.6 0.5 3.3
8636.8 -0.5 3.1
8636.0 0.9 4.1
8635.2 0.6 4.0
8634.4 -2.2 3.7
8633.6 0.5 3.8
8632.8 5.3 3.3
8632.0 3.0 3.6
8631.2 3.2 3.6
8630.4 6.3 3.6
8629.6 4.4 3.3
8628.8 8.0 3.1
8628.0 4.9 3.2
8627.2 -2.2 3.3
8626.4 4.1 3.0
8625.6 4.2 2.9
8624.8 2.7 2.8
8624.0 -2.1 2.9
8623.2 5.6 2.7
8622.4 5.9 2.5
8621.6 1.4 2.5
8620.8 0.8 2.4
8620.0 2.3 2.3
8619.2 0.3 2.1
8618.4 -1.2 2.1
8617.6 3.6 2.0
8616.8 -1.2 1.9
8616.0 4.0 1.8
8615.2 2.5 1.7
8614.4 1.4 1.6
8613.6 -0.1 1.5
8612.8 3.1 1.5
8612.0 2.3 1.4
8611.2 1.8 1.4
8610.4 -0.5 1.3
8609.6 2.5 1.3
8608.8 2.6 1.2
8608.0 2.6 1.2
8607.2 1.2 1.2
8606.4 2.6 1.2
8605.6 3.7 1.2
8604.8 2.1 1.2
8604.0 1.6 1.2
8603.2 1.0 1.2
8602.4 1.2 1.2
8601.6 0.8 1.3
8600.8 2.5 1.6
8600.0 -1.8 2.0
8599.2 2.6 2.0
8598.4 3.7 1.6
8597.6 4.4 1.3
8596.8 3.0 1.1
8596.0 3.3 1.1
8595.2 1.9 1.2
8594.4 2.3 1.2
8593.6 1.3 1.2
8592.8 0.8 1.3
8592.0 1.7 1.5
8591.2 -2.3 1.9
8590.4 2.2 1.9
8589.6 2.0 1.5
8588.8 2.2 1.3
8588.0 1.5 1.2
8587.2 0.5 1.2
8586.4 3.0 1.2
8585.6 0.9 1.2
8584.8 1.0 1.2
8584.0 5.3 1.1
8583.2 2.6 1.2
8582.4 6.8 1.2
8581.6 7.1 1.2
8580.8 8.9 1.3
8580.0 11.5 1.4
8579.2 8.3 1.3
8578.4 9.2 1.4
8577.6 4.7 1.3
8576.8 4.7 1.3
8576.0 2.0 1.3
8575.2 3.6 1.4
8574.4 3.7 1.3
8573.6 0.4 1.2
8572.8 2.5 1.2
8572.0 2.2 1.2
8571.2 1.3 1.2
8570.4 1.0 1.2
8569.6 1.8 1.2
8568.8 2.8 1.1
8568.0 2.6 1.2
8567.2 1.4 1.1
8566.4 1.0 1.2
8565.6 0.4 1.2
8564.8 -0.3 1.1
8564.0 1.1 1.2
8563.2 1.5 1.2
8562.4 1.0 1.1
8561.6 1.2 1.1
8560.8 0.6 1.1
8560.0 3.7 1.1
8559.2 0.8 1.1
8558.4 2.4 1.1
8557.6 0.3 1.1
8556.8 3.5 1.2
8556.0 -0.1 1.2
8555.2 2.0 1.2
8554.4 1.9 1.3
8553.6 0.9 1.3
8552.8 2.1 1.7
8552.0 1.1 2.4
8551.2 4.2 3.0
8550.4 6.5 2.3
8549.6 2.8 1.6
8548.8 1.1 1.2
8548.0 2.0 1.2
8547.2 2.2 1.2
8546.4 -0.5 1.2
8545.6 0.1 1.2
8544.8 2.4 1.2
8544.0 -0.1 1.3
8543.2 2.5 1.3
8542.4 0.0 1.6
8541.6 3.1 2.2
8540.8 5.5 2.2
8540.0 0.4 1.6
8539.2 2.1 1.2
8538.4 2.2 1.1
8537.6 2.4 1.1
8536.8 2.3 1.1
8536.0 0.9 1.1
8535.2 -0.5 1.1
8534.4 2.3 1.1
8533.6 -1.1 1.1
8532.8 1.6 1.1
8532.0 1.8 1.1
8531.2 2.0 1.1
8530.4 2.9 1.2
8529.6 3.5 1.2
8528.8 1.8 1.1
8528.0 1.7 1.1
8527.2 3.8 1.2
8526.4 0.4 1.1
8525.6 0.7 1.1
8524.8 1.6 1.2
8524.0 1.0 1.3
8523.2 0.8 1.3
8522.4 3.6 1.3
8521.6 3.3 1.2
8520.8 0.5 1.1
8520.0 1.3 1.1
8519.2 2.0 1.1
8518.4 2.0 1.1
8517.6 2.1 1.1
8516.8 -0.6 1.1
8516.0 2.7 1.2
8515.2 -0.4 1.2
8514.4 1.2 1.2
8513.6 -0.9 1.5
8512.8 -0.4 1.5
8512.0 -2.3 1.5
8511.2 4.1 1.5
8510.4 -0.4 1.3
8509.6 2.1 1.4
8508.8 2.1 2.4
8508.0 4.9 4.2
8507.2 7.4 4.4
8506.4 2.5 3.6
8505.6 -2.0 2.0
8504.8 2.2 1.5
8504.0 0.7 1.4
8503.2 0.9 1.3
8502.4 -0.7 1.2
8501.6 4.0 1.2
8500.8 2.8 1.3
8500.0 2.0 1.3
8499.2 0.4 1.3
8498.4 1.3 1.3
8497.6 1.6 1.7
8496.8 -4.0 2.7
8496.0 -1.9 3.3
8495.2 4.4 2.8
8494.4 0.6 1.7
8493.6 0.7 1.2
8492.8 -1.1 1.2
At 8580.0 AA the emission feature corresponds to H-gamma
